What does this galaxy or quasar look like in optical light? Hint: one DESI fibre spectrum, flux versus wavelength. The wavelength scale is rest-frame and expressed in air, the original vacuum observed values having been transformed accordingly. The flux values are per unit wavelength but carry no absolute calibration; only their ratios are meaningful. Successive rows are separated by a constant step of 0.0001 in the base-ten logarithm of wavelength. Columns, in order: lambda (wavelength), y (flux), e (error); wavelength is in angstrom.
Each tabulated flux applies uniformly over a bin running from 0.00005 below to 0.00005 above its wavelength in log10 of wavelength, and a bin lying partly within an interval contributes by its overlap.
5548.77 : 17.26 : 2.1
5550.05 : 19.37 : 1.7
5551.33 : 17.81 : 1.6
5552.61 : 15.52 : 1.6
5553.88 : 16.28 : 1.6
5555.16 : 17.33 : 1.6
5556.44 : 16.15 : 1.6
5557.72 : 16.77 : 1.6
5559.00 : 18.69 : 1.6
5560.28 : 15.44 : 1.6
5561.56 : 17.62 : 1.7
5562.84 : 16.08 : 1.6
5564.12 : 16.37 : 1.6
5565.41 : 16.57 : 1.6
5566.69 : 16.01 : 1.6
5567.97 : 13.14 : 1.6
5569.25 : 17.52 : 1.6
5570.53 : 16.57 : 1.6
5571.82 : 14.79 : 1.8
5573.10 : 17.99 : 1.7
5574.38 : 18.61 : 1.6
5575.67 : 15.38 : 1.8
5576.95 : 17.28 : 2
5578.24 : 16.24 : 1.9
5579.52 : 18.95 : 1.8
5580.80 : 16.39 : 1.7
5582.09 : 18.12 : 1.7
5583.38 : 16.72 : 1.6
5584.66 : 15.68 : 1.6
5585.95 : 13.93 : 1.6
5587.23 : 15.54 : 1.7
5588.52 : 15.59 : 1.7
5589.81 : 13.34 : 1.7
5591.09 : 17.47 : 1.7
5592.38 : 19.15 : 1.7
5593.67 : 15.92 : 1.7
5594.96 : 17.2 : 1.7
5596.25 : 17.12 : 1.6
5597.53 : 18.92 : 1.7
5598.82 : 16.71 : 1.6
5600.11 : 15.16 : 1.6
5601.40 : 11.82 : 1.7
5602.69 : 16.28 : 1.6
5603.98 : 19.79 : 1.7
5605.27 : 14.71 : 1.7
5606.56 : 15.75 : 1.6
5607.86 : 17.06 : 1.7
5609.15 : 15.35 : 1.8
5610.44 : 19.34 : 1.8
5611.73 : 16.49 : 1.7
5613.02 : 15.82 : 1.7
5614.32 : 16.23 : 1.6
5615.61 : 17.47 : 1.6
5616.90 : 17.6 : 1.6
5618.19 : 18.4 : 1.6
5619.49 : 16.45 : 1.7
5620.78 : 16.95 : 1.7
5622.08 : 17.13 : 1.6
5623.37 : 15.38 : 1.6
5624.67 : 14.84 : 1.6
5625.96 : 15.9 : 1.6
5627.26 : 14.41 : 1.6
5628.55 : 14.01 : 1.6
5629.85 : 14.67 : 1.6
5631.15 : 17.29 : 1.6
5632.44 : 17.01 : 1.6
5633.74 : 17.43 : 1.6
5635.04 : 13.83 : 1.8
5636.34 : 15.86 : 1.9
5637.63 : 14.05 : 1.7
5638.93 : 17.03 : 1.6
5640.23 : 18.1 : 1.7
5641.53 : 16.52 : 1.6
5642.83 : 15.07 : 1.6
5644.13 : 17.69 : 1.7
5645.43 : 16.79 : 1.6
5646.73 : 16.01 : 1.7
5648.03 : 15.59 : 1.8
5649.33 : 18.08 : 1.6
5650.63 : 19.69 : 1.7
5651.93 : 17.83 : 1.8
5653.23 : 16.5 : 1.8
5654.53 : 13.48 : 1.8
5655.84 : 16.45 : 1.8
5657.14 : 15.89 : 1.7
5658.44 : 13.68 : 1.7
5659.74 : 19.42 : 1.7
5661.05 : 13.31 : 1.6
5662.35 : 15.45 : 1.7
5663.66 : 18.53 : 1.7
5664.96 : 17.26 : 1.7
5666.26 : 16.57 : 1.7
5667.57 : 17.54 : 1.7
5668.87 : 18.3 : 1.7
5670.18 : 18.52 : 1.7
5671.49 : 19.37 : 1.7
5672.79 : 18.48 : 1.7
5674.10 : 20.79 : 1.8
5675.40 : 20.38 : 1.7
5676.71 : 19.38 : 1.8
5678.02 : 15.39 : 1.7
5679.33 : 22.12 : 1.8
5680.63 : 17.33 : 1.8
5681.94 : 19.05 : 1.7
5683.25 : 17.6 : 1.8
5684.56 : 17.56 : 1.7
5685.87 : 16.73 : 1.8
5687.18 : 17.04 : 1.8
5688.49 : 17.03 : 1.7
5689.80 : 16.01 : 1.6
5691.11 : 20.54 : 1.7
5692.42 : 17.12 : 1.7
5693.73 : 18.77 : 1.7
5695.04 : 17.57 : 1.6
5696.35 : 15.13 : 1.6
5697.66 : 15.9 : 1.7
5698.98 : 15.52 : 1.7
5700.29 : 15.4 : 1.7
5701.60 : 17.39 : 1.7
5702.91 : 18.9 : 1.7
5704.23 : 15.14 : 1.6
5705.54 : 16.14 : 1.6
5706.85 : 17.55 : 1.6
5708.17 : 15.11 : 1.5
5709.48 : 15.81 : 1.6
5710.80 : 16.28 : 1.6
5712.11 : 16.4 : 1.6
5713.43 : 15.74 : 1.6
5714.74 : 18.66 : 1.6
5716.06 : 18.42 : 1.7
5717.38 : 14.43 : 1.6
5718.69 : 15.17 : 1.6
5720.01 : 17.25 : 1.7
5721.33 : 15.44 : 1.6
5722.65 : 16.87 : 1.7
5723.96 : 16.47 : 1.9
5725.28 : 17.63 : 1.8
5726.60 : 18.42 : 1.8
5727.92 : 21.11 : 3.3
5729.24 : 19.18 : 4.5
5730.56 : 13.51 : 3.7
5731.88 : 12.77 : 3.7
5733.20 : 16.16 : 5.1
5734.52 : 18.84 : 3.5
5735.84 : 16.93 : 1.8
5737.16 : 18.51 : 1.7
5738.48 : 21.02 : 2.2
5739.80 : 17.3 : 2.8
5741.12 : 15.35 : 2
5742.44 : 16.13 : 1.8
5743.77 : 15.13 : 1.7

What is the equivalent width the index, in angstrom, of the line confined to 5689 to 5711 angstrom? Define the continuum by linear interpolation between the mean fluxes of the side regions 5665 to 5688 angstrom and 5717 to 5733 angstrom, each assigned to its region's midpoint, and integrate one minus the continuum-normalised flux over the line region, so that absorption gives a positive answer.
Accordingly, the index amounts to 0.92 angstrom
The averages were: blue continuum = 18.3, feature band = 16.7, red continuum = 16.5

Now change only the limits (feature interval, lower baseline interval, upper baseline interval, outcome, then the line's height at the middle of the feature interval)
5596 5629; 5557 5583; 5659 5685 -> 1.8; 17.3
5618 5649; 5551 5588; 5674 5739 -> 1.4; 16.9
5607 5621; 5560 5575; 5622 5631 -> -1.4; 15.4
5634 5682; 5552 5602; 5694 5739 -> -1.5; 16.6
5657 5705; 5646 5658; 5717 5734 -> -2.7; 16.6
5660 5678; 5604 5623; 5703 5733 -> -1.3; 16.7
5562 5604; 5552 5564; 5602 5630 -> 0.4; 16.5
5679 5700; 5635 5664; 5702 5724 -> -1.3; 16.4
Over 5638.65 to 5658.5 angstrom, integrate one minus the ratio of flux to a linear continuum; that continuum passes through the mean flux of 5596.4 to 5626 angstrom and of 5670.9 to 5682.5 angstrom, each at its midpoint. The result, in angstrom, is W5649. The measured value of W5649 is 1.6 angstrom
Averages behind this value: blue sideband 16.5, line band 16.6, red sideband 19.2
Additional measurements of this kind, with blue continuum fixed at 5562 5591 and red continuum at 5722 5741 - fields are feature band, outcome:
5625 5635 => 0.6 angstrom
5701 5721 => 0.8 angstrom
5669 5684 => -1.7 angstrom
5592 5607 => -0.1 angstrom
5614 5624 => -0.2 angstrom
